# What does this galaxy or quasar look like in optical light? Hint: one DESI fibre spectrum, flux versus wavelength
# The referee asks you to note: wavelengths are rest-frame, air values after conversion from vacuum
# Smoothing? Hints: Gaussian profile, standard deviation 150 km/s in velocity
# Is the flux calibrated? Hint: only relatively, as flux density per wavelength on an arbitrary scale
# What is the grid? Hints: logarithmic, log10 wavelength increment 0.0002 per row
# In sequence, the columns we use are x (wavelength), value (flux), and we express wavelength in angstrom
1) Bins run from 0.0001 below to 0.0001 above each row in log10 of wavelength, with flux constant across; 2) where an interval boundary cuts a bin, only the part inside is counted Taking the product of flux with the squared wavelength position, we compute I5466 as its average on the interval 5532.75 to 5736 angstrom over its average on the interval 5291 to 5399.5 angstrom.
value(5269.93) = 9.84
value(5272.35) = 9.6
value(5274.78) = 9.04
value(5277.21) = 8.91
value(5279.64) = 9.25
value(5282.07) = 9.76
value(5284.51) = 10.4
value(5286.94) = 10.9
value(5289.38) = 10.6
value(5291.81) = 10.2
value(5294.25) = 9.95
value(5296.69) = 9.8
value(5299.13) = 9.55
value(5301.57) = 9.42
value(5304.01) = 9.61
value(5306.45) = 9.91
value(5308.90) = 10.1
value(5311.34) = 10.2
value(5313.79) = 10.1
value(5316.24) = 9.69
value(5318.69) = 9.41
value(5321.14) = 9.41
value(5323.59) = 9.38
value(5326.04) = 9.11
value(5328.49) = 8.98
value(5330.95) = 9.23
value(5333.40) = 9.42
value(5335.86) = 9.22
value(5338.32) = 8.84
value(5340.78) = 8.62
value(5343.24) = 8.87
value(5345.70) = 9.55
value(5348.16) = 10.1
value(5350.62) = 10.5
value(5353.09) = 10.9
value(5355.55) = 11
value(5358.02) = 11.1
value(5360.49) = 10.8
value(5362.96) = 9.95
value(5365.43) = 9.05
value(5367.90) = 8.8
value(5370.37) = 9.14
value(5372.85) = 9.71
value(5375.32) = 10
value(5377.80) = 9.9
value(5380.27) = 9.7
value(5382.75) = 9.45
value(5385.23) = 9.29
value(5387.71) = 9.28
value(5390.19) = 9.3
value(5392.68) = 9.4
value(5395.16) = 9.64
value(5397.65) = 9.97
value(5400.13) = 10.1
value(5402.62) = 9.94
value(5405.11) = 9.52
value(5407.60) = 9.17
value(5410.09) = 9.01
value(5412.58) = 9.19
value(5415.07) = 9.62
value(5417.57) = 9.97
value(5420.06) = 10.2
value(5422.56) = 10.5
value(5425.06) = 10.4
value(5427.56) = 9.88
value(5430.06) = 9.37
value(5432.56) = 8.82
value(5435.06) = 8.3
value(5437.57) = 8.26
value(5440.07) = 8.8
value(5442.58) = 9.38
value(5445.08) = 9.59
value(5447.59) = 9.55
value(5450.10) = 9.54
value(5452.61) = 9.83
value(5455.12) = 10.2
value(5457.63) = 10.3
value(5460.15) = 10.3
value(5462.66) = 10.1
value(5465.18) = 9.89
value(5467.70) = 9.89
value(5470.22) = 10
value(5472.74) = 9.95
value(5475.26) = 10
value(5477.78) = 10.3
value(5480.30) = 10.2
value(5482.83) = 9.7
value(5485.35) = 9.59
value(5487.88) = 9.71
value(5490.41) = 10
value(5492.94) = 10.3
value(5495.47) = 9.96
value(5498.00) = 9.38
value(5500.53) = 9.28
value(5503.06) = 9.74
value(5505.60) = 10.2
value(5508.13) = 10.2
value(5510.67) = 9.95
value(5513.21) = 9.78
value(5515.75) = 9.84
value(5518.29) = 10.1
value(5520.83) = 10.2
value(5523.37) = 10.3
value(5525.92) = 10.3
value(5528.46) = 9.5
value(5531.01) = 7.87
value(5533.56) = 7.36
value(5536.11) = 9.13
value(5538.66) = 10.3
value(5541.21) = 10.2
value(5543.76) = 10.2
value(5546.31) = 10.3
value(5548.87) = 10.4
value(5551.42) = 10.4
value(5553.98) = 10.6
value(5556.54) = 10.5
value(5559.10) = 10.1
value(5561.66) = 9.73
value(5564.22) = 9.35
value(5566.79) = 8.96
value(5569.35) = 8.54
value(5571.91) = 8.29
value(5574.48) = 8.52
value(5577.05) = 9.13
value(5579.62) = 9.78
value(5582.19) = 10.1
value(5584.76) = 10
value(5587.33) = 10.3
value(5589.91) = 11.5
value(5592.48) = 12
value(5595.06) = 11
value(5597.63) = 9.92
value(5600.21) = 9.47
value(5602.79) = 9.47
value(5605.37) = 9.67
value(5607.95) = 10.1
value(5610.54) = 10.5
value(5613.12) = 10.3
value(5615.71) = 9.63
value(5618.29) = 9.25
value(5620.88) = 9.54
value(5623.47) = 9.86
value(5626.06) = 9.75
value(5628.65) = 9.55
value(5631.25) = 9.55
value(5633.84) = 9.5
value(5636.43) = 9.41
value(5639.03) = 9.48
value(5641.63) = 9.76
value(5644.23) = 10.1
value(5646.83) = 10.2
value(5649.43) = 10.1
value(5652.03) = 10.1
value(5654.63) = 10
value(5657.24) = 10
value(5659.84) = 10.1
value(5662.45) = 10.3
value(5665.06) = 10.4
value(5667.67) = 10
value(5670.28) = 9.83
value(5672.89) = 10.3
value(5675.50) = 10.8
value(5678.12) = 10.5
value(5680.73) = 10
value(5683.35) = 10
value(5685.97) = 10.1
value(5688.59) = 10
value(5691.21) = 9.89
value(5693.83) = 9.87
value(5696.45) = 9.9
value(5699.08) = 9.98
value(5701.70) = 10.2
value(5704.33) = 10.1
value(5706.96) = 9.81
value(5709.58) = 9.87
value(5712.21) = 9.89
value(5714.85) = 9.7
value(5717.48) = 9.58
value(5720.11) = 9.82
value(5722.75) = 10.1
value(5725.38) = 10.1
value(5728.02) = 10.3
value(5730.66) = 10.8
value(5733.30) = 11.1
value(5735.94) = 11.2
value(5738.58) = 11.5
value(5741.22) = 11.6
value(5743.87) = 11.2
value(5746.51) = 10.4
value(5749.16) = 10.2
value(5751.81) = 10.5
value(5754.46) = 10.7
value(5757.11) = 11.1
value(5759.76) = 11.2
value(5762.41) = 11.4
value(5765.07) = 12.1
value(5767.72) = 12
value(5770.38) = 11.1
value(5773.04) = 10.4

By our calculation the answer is 1.14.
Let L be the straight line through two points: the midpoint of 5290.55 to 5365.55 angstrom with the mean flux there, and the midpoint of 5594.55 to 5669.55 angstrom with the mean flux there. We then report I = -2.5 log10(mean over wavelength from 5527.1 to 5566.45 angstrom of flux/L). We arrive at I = 0.02 mag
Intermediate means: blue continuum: 9.75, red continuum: 9.89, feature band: 9.71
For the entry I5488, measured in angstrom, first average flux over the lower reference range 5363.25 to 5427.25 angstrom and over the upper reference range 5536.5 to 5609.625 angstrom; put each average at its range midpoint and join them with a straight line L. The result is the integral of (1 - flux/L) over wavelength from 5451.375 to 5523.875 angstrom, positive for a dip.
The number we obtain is -1.3 angstrom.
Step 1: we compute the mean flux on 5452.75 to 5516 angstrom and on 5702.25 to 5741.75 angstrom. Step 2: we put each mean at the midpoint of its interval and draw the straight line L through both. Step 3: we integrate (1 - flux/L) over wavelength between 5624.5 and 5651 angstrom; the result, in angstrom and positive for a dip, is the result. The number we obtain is 1.2 angstrom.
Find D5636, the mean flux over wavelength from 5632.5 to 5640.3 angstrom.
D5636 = 9.47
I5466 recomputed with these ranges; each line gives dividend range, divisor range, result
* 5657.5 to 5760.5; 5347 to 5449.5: 1.20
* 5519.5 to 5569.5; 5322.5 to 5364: 1.08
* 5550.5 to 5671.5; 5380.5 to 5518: 1.08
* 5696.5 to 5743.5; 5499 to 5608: 1.12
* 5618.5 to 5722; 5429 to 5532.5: 1.09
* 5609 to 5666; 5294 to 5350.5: 1.17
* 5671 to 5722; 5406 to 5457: 1.16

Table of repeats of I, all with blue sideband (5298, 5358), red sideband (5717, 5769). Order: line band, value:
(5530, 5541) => 0.16 mag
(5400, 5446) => 0.05 mag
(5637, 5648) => 0.08 mag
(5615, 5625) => 0.10 mag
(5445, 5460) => 0.01 mag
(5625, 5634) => 0.10 mag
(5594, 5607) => 0.06 mag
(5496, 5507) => 0.05 mag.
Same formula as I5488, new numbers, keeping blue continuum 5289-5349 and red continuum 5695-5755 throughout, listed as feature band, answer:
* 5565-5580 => 1.83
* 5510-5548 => 1.07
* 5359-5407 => 0.25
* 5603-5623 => 0.61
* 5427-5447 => 1.54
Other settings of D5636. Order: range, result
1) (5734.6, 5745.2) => 11.4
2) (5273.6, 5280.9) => 9.07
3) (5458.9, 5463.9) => 10.2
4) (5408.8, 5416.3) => 9.28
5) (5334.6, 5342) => 8.89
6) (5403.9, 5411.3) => 9.23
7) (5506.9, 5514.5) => 9.97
